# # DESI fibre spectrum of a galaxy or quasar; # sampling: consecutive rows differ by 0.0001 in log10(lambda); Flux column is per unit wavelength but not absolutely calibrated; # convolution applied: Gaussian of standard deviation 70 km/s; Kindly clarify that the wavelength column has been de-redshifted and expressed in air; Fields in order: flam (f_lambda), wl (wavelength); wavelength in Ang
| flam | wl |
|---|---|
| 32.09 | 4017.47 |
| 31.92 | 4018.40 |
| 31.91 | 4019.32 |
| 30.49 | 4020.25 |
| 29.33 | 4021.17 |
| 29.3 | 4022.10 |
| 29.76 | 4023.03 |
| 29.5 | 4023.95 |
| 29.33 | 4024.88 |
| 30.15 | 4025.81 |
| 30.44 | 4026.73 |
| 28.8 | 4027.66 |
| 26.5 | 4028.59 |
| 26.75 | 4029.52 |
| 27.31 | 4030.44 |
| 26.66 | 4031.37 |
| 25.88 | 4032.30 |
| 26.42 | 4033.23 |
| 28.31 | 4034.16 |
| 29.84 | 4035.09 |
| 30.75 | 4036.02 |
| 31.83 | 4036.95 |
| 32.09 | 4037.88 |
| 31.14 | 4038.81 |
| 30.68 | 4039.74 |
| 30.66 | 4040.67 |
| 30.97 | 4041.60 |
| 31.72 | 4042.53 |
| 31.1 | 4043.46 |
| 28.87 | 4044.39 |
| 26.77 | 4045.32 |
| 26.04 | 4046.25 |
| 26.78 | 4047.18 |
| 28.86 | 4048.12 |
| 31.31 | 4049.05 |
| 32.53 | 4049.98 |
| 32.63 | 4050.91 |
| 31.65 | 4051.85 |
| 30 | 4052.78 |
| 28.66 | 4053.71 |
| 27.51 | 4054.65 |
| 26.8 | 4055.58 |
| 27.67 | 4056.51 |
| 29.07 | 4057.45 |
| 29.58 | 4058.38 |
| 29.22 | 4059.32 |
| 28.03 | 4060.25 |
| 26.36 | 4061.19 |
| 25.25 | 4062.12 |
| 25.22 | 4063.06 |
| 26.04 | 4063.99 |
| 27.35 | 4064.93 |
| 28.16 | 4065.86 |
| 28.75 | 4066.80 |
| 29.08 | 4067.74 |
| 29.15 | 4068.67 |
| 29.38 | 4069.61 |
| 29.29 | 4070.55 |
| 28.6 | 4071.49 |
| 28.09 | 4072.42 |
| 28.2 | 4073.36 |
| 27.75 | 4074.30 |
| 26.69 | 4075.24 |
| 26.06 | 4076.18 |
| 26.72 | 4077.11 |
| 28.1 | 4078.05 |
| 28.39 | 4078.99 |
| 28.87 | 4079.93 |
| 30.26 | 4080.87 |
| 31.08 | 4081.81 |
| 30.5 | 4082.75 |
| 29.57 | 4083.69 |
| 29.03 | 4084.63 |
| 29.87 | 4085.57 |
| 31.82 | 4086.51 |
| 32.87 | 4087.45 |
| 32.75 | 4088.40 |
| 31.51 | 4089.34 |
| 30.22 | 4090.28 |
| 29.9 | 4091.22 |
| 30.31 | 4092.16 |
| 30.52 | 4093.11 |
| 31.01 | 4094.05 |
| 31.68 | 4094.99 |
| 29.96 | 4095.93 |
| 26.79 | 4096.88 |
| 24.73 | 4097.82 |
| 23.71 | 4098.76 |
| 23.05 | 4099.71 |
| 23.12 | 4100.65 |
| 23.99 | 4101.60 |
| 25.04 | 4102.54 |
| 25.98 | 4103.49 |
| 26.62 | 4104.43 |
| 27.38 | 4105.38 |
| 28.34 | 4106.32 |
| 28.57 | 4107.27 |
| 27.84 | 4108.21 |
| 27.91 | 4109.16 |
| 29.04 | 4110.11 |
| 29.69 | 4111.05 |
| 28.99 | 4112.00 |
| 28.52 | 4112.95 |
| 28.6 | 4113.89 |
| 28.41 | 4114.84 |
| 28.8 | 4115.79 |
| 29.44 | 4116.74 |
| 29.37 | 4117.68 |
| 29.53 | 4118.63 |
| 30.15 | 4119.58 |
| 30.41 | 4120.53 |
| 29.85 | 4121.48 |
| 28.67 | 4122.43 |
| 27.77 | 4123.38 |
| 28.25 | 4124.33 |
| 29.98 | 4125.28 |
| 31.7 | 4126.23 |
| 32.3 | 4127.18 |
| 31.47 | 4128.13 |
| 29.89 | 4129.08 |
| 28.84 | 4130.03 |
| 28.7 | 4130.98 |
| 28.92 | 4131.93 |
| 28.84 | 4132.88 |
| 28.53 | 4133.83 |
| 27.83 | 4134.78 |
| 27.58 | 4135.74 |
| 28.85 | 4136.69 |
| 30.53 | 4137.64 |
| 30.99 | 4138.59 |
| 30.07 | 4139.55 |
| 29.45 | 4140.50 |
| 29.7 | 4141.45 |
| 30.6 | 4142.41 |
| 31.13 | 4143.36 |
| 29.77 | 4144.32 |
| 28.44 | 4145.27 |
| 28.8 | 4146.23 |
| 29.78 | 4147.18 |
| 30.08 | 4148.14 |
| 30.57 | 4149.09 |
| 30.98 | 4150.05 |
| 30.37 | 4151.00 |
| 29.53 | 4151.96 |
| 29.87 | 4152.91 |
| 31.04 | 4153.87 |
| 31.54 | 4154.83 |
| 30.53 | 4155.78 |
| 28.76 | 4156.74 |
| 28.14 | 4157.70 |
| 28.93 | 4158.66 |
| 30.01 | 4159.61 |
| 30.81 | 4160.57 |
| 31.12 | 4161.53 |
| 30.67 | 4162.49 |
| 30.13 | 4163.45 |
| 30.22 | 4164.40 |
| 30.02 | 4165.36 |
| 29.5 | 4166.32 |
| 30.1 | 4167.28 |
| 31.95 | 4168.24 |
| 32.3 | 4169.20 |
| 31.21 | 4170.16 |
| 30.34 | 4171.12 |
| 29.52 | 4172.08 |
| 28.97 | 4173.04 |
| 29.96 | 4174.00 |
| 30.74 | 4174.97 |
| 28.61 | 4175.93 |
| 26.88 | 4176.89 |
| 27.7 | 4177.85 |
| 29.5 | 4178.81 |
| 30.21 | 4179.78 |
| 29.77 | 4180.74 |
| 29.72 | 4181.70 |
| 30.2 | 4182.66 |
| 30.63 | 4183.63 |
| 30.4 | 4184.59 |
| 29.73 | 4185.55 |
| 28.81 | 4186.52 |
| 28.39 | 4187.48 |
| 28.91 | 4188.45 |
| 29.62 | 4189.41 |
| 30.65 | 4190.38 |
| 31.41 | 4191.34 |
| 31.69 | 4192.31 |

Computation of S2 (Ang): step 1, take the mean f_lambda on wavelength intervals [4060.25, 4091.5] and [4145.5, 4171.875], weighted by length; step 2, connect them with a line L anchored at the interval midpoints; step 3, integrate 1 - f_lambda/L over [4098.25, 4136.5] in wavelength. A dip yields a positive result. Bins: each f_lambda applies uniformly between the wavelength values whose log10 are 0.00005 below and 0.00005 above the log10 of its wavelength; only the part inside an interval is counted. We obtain 1.6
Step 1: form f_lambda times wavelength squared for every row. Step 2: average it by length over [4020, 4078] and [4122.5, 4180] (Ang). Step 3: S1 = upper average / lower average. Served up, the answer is 1.1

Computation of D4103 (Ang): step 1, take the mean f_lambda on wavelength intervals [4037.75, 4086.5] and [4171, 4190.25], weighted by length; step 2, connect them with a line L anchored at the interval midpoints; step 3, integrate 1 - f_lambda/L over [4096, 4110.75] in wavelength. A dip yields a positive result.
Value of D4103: 1.4 Ang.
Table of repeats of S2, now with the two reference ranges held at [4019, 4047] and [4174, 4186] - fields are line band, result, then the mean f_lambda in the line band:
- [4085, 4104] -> 0.6 Ang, 28.4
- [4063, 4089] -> 0.4 Ang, 28.9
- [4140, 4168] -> -0.5 Ang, 30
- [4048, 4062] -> 0.0 Ang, 29.2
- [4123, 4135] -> 0.0 Ang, 29.5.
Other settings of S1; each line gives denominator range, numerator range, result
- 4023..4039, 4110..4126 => 1.05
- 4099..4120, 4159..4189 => 1.12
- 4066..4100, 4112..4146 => 1.04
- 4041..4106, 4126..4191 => 1.09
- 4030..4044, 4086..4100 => 1.02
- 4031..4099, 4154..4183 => 1.08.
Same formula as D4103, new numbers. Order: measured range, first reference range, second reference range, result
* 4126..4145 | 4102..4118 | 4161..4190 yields -0.6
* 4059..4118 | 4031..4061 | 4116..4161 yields 2.4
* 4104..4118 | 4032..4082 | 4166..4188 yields 0.4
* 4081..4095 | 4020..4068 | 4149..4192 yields -0.7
